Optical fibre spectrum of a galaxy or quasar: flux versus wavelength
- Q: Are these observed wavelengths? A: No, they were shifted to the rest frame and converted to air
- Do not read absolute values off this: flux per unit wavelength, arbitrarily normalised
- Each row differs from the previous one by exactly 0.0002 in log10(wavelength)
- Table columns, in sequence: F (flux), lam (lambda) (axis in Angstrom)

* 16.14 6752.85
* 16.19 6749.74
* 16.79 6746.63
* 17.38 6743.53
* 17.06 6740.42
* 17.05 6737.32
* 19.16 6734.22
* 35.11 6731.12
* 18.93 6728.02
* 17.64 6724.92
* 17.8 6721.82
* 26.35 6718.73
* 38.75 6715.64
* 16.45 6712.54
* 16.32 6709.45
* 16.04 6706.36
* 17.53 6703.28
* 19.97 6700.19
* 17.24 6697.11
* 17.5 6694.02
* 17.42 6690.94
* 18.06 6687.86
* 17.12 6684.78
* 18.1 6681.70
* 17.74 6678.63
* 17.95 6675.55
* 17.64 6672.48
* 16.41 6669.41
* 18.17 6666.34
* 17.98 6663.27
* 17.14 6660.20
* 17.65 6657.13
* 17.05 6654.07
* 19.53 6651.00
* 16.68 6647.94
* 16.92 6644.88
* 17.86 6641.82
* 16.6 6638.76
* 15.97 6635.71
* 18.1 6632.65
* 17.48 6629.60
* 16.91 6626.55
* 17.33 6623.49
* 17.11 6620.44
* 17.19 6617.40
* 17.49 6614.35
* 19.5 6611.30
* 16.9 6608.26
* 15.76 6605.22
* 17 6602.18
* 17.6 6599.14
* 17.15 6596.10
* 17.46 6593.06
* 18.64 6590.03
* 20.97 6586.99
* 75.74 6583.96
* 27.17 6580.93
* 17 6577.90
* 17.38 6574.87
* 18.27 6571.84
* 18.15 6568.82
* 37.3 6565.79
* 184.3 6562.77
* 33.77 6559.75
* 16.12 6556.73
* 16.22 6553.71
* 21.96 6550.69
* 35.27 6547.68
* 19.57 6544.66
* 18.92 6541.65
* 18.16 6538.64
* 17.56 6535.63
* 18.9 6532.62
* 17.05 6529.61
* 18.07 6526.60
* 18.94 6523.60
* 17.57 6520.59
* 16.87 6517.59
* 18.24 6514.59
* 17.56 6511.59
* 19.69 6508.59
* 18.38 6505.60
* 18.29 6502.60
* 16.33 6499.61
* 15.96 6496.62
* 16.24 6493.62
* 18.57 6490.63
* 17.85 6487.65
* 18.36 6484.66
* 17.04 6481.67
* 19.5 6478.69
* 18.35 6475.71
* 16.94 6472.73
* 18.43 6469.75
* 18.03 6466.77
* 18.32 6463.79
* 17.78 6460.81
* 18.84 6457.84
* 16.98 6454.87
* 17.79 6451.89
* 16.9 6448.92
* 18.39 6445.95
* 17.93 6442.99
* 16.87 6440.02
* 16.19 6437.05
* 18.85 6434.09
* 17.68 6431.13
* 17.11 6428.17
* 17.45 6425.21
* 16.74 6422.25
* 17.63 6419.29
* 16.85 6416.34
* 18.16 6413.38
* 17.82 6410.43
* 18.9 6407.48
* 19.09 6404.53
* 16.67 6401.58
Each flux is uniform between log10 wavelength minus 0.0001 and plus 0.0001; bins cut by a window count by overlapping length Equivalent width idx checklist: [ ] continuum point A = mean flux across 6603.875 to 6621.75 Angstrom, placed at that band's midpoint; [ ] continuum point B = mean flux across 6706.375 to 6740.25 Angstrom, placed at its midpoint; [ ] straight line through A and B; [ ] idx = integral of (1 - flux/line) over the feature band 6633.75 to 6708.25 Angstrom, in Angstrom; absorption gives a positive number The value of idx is 8.3 Angstrom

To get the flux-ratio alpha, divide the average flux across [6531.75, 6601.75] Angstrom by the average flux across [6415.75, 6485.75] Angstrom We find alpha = 1.72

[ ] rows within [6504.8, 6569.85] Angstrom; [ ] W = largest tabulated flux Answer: 184.3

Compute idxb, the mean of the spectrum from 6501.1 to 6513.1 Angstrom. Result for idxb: 18.5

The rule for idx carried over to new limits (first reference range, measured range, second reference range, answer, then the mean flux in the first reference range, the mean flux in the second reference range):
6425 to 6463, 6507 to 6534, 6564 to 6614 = 3.71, 17.6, 24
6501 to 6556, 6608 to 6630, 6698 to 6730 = 2.68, 19.2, 20.7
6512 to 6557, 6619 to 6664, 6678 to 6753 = 4.76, 19.3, 19.4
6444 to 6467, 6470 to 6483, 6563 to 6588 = 1.96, 17.9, 37.1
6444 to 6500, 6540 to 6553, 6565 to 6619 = -1.74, 17.7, 22.4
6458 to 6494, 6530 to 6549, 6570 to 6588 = 3.15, 18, 29.5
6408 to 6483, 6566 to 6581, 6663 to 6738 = -1.40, 17.7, 19.6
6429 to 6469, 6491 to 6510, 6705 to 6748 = 0.80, 17.7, 20.8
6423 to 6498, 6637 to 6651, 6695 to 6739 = 1.93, 17.7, 21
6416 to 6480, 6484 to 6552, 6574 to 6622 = 2.87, 17.7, 21.9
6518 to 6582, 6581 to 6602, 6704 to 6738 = 0.01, 28.8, 21.8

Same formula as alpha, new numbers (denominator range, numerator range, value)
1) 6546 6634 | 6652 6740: 0.70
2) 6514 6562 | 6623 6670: 0.76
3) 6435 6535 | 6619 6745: 1.05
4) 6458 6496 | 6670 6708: 0.98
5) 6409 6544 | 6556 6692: 1.32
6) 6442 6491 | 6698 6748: 1.14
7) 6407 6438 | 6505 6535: 1.03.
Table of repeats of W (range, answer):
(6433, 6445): 18.85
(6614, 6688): 19.53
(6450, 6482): 19.5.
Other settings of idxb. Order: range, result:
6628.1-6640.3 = 17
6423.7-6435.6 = 17.8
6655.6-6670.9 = 17.5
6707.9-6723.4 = 23.1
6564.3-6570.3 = 27.7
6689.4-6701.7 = 18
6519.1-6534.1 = 18.1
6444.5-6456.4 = 17.5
